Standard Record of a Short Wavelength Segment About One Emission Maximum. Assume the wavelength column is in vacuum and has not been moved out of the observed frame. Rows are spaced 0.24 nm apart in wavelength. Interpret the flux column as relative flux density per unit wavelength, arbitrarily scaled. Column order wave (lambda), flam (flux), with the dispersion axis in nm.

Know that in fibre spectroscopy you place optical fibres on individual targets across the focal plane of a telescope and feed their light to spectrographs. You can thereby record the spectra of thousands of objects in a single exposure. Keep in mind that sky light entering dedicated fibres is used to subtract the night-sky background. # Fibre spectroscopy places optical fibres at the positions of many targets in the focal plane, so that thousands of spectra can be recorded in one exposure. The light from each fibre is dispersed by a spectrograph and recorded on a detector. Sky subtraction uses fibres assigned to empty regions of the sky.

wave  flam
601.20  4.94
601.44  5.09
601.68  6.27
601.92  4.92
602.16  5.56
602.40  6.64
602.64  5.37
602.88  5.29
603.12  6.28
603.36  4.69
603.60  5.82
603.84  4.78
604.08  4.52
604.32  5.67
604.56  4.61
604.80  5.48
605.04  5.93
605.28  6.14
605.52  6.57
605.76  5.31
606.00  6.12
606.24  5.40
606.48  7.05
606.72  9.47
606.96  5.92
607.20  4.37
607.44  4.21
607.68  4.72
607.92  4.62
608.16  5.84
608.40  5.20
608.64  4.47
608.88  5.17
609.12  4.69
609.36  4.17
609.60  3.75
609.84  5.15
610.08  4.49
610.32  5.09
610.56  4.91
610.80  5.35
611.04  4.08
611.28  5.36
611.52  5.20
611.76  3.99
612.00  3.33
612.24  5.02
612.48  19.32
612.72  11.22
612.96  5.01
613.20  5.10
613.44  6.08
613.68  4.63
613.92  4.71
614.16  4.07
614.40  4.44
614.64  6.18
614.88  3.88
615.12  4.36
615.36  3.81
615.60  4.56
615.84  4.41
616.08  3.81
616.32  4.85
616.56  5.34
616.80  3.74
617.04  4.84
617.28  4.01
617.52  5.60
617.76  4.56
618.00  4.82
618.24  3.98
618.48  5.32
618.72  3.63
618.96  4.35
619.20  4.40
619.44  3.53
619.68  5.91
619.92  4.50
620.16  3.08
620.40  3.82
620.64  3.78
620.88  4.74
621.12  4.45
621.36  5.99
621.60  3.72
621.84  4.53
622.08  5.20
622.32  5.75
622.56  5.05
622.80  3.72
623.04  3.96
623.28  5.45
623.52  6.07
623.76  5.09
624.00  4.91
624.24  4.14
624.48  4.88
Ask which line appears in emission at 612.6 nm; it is [O III]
